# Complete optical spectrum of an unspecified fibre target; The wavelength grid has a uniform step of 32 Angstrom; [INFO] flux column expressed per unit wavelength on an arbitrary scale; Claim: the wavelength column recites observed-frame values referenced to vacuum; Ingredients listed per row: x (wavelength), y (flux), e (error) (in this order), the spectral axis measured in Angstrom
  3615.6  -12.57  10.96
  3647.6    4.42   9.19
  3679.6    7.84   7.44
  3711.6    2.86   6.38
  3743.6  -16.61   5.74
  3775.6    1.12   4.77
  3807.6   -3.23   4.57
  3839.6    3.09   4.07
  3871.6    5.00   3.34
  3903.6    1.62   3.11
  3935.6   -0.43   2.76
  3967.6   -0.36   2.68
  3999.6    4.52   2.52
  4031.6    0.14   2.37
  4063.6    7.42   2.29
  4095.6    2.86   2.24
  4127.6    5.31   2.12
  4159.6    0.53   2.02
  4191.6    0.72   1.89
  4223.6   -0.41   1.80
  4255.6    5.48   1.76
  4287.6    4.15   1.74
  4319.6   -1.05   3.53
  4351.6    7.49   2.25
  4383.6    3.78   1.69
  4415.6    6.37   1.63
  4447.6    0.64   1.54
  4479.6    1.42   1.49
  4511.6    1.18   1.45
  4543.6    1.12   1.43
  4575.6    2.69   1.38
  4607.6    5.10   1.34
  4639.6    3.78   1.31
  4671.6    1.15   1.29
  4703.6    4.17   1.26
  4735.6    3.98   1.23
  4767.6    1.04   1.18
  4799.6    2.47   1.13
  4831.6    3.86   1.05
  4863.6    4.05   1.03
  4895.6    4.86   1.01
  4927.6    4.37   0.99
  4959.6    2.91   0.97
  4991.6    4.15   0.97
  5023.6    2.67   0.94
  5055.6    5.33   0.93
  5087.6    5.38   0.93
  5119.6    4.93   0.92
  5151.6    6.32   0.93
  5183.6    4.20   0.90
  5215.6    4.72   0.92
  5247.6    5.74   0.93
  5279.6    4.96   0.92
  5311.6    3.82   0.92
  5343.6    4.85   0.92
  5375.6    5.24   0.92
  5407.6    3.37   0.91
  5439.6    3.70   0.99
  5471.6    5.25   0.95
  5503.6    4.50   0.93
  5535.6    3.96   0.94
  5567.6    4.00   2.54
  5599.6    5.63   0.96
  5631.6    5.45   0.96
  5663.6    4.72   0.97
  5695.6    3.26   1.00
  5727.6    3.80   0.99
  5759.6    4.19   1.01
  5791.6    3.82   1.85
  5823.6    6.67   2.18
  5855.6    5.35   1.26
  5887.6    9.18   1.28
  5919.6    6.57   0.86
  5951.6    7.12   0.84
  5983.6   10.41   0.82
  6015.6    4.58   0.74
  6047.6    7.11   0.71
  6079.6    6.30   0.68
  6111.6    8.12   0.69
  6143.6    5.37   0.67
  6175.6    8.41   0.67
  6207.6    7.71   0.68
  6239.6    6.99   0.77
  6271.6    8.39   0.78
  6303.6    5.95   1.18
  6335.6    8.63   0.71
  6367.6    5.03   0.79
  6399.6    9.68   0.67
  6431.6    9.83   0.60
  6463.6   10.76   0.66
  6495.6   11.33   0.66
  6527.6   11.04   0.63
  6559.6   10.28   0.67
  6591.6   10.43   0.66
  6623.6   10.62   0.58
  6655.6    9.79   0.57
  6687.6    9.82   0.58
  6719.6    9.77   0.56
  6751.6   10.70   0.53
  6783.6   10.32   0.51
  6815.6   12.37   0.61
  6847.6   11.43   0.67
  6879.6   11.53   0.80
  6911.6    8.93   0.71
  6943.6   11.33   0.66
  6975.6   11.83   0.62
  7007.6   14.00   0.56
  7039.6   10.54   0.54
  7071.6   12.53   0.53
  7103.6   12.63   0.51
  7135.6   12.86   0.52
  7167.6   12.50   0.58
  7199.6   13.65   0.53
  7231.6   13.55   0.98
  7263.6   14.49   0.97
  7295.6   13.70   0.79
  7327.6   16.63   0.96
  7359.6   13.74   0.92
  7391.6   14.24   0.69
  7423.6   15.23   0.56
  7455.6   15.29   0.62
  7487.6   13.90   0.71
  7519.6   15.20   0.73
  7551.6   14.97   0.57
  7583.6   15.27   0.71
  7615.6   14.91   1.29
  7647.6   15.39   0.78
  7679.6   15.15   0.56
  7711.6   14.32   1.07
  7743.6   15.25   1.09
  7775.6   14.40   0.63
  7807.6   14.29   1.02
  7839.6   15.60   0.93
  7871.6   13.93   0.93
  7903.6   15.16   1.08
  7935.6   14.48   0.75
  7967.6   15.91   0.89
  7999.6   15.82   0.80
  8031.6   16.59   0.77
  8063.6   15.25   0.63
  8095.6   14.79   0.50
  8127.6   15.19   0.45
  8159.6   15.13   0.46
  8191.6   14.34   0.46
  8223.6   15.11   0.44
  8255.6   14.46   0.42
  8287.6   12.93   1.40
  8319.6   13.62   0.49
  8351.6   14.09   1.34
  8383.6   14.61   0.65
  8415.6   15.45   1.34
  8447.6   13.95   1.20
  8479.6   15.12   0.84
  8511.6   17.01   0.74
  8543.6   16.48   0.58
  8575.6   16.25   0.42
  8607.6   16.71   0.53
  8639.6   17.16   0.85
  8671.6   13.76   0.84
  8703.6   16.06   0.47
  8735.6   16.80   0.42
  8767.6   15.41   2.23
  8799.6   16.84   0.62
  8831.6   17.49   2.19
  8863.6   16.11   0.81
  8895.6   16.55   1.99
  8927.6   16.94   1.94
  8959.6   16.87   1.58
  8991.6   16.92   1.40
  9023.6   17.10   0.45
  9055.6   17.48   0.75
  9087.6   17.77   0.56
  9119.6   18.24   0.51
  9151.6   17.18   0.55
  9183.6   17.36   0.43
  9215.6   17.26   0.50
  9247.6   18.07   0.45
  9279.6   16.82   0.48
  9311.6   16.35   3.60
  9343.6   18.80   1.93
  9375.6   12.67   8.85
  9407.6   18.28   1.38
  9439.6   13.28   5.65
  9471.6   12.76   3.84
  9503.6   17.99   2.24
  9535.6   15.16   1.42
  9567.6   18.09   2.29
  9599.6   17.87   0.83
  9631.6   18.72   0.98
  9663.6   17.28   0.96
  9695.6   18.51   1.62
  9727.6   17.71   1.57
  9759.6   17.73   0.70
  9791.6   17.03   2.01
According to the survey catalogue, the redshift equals 0.605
